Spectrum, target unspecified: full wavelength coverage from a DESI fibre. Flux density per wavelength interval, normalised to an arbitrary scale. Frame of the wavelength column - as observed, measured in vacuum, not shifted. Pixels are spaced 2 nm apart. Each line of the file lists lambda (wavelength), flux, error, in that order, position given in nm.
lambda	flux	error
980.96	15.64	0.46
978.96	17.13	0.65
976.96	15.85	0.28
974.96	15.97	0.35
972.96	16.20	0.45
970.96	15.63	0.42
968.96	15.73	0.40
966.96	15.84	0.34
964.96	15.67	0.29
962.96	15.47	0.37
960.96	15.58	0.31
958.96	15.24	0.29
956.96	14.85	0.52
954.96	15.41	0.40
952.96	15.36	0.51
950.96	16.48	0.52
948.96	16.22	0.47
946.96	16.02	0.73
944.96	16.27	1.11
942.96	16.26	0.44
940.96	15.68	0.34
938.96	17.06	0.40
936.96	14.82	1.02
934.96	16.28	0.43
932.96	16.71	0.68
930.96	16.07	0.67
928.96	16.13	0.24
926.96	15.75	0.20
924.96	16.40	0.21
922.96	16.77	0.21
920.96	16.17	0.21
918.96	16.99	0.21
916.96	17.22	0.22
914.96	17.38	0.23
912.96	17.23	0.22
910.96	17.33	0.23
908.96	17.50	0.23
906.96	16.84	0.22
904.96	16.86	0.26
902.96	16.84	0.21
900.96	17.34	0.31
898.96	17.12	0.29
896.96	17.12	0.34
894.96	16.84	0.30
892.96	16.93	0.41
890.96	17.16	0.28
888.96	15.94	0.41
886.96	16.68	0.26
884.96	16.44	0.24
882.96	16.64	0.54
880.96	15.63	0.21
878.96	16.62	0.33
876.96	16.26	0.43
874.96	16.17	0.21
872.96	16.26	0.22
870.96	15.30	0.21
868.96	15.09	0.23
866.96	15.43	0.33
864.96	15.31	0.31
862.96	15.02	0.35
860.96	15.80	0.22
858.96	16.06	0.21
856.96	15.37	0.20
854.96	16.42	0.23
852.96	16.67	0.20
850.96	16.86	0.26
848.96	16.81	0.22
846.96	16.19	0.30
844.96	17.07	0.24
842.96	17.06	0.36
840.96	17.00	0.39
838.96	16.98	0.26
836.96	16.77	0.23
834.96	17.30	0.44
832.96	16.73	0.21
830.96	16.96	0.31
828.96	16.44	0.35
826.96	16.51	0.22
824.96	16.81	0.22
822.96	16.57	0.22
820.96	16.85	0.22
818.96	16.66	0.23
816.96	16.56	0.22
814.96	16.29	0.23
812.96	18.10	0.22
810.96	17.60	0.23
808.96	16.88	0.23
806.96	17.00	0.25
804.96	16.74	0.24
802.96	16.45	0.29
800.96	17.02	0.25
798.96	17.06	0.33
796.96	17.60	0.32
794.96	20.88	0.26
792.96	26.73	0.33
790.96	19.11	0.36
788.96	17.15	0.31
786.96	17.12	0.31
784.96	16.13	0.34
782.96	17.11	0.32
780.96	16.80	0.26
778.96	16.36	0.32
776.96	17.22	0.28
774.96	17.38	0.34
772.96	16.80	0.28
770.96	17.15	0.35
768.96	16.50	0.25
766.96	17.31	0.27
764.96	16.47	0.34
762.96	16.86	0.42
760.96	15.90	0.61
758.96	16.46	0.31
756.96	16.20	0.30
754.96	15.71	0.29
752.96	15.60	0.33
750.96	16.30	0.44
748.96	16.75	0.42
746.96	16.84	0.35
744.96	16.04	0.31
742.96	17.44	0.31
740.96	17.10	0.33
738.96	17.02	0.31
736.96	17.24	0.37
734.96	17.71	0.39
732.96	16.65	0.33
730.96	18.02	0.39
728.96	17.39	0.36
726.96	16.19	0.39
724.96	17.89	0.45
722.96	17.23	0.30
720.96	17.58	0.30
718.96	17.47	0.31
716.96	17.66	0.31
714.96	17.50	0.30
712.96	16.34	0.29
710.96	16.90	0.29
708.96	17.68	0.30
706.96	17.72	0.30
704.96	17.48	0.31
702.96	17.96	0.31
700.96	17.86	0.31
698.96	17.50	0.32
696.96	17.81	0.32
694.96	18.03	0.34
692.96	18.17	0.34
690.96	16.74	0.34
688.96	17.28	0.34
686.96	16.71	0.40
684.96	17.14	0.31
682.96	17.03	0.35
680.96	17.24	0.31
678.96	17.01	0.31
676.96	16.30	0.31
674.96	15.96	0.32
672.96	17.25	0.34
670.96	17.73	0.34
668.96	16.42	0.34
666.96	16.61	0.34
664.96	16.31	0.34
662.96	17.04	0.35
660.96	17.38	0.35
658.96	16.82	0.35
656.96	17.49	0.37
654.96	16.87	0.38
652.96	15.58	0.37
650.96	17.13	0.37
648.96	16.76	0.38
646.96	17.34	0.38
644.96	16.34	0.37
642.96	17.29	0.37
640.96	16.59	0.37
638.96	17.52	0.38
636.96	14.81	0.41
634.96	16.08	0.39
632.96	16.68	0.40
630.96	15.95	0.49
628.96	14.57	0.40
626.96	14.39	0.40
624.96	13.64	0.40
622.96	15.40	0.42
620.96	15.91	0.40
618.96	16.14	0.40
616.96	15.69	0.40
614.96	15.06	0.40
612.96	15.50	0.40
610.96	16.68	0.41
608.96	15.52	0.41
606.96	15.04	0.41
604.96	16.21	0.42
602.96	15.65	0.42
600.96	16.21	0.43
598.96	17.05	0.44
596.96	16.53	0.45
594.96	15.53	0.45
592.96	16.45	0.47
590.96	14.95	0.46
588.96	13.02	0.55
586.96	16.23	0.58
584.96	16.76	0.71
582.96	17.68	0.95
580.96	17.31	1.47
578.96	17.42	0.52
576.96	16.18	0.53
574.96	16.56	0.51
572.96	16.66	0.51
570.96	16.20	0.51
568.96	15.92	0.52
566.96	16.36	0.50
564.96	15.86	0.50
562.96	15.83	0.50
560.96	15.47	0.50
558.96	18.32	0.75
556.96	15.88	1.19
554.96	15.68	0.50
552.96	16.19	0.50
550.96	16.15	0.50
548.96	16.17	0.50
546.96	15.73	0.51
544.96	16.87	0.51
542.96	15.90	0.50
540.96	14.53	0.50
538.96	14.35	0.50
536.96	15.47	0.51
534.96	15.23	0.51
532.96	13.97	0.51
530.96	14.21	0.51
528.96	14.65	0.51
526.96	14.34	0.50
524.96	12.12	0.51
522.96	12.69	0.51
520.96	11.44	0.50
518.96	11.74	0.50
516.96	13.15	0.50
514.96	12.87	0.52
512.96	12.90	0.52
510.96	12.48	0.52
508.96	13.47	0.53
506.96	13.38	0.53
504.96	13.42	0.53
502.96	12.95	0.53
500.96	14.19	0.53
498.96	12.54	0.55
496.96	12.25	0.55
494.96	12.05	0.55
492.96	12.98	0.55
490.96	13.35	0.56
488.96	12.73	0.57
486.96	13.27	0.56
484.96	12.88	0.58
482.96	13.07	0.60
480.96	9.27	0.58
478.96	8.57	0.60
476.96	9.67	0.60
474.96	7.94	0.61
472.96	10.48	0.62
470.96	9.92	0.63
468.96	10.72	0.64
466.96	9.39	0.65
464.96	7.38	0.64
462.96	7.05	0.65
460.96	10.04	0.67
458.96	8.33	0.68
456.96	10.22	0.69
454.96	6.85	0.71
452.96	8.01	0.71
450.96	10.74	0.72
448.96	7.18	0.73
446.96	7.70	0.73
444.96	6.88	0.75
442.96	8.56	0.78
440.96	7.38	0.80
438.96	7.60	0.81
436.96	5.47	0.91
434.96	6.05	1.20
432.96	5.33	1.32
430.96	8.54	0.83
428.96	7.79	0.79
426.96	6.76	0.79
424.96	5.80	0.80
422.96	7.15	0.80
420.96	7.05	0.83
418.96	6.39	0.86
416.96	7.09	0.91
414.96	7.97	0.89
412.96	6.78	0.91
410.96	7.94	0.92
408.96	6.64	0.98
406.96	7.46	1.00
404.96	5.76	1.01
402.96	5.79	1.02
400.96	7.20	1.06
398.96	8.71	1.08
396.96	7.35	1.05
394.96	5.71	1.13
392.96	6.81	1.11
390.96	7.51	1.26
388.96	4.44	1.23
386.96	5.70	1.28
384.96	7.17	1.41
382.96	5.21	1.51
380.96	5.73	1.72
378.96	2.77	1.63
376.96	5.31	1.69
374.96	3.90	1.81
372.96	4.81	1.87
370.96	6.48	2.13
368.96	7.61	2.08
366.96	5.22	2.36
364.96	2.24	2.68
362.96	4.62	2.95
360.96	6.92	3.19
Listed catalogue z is 0.21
